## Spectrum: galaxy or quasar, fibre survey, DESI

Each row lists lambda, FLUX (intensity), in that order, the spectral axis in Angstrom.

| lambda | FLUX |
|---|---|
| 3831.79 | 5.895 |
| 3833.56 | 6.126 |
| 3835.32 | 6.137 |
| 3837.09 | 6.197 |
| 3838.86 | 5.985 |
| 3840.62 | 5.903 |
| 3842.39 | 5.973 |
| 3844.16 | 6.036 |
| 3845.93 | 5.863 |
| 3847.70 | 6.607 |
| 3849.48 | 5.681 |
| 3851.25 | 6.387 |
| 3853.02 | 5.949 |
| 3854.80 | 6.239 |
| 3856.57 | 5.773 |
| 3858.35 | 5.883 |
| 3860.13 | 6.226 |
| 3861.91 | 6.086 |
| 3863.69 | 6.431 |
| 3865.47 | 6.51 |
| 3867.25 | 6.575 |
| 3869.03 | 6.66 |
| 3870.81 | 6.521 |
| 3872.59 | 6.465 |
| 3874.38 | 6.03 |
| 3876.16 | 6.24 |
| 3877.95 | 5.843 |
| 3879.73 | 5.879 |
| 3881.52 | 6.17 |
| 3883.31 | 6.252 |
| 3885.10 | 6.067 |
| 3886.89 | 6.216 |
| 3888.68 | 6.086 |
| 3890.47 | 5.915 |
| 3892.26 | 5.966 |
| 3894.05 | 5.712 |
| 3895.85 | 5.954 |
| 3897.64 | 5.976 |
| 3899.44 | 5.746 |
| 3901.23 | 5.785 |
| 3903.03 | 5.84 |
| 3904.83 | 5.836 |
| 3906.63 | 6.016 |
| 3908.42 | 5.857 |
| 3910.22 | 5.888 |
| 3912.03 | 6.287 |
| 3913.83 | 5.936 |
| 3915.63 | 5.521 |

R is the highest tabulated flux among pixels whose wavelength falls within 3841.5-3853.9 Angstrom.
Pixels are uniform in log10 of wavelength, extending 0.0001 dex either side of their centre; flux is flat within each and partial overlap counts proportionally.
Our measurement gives 6.607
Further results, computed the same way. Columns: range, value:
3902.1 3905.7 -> 5.84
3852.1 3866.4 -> 6.51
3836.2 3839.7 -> 6.197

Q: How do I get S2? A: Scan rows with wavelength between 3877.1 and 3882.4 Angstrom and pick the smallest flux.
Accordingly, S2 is 5.843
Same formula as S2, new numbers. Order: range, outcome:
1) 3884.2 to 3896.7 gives 5.712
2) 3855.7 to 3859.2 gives 5.773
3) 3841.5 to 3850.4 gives 5.681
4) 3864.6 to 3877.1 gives 6.03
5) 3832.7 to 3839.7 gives 5.985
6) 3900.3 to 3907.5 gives 5.785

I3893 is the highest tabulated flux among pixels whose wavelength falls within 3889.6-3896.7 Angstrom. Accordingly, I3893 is 5.966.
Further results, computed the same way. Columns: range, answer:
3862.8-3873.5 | 6.66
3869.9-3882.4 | 6.521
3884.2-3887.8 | 6.216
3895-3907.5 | 6.016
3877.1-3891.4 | 6.252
